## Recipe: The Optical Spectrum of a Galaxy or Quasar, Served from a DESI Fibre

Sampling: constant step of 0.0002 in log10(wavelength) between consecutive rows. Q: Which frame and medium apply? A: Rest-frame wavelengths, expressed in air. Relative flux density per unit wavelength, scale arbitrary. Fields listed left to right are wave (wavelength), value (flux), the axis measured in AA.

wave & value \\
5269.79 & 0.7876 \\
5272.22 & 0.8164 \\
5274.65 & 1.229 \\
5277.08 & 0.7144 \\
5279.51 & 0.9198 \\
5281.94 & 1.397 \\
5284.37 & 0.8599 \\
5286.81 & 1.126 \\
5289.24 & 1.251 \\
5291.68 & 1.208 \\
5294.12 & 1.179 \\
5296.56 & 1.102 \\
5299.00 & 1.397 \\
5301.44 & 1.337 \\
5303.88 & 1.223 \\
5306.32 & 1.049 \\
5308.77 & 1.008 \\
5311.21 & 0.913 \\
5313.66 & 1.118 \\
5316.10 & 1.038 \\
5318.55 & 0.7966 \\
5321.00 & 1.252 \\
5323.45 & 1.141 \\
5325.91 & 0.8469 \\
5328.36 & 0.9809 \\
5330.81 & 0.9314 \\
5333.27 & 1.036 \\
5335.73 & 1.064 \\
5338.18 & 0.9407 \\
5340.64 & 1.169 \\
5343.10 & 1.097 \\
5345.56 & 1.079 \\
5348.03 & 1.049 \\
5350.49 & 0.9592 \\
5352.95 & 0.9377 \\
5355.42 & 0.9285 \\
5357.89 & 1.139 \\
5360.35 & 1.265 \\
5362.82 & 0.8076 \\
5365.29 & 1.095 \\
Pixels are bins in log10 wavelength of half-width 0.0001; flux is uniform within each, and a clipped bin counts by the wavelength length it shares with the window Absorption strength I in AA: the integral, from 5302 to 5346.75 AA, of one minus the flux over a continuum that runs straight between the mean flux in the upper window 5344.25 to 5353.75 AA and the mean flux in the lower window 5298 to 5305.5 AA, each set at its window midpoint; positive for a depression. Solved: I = 4.5 AA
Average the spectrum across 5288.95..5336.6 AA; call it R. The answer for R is 1.09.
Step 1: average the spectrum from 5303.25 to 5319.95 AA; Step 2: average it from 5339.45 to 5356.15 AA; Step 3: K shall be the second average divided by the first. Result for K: 1.0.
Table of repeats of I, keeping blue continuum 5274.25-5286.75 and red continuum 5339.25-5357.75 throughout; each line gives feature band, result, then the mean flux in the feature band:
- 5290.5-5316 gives -3.1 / 1.15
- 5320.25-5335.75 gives 0.1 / 1.03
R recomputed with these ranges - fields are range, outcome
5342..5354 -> 1.02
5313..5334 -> 1.01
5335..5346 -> 1.07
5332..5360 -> 1.04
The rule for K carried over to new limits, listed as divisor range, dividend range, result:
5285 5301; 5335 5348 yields 0.89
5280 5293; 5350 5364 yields 0.87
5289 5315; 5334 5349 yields 0.92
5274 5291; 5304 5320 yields 0.94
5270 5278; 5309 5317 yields 1.12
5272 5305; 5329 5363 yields 0.91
